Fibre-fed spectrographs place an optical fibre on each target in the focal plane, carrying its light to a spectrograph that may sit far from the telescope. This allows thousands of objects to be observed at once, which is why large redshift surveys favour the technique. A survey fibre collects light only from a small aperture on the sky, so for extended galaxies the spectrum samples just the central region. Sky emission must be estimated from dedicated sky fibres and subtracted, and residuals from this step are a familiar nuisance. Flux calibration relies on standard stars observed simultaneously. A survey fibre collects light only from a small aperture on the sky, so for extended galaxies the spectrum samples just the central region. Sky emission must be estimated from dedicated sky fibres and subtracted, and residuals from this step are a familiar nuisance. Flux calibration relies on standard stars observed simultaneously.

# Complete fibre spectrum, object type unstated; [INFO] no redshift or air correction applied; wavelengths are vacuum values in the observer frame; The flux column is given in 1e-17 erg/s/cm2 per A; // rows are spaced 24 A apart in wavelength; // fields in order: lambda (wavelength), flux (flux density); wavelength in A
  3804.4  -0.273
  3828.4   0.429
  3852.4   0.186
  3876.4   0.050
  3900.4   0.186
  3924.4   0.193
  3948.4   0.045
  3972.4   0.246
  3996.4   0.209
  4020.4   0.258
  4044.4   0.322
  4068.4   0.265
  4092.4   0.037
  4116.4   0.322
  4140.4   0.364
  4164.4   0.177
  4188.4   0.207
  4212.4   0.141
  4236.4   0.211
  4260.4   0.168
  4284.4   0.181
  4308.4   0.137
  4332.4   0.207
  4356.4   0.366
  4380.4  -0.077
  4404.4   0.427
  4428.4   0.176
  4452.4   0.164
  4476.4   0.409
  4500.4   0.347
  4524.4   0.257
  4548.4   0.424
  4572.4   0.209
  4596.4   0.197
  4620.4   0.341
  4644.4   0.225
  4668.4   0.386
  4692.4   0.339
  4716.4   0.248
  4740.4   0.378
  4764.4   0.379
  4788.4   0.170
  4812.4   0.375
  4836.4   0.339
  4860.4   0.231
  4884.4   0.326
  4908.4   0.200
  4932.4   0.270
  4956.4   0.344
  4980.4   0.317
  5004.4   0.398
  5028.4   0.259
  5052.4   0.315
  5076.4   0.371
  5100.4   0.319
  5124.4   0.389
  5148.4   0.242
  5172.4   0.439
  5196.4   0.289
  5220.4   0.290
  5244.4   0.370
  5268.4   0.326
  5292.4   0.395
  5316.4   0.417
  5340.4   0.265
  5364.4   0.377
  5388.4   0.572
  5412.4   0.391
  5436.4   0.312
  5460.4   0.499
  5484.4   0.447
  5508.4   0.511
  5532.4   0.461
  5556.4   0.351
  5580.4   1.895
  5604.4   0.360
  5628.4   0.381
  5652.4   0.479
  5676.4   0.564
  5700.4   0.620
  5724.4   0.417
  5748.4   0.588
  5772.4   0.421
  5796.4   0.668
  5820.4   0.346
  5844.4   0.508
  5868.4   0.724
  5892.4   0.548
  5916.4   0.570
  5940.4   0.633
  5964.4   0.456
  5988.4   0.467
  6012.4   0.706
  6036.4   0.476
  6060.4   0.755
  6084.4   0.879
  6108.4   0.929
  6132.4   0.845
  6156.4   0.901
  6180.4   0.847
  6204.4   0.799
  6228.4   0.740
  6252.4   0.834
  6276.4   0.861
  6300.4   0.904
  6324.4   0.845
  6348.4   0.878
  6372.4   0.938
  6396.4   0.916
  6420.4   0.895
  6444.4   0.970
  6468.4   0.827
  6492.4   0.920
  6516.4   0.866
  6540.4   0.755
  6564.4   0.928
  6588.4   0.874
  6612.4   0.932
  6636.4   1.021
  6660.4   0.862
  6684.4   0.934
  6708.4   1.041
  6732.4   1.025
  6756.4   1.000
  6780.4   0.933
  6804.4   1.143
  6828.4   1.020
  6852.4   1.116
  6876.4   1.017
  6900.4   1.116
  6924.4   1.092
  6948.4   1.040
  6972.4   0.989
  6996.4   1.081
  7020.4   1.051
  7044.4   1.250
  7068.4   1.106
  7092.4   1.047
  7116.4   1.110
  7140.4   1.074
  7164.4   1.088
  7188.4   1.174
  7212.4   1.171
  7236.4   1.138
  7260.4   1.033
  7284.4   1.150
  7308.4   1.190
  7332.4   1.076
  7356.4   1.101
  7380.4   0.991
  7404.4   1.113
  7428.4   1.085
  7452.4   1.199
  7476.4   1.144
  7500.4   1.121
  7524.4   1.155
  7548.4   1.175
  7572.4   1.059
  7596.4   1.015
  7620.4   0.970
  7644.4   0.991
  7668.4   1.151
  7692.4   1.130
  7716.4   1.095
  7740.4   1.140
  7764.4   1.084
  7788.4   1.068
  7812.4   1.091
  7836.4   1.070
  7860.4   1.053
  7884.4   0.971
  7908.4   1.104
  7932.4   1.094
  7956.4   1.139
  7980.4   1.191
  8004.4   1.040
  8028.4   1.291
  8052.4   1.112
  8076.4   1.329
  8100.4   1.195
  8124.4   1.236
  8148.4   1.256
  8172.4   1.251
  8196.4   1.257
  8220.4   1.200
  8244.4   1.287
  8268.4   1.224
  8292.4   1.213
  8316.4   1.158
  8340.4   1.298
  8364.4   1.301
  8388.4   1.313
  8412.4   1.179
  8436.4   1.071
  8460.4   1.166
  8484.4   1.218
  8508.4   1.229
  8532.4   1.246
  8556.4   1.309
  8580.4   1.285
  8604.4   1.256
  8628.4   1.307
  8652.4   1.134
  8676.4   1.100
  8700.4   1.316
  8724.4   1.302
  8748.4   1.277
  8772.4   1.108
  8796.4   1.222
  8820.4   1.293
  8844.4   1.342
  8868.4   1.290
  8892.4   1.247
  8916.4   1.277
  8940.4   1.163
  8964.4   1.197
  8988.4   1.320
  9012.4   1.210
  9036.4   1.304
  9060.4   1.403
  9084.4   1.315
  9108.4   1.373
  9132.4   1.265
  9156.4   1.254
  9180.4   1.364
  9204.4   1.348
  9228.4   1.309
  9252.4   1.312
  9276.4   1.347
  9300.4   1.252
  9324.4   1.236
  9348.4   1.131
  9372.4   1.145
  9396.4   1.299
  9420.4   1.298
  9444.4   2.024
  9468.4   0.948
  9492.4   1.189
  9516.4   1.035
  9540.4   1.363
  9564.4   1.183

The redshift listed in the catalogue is 0.519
